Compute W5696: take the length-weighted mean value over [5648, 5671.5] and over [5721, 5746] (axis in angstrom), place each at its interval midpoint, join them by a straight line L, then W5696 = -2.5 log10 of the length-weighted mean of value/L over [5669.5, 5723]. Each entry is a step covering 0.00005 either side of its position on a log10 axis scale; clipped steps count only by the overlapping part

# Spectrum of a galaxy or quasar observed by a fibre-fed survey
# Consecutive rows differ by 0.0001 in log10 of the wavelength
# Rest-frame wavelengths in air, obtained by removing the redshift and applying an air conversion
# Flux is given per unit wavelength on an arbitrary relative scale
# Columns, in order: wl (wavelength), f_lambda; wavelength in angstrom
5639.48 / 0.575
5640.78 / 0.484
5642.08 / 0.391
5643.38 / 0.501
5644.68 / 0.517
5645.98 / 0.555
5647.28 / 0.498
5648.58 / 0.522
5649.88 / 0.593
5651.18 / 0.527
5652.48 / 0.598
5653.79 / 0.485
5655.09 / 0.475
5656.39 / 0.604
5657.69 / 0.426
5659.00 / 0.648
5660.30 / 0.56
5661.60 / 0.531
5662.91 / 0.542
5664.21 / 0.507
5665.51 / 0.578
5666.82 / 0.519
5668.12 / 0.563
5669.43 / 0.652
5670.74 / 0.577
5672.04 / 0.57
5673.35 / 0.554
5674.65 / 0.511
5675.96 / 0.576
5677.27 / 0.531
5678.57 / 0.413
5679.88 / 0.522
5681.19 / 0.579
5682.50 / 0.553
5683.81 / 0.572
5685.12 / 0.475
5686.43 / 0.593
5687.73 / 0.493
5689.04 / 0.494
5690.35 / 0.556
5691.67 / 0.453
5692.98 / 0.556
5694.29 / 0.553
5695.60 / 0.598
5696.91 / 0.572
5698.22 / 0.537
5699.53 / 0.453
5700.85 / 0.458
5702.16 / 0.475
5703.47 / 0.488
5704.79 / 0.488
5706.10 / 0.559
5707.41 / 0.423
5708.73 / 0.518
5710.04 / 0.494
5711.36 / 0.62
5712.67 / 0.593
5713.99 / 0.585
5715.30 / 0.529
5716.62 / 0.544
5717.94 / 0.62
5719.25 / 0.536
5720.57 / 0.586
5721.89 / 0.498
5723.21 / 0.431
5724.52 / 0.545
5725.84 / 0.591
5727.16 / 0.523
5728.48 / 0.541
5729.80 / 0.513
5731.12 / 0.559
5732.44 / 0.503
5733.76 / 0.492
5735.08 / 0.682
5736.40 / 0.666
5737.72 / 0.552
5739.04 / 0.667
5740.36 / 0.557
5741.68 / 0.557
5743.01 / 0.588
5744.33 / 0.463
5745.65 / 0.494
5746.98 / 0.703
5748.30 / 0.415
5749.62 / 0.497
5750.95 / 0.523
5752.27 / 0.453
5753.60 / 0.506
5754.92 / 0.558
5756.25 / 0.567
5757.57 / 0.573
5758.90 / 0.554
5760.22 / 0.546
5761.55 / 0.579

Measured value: 0.034 mag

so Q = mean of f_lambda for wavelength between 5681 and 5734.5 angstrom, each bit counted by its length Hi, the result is 0.53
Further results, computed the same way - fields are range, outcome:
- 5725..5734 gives 0.533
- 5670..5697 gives 0.538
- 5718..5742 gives 0.557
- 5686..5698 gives 0.54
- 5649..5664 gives 0.543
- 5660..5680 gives 0.545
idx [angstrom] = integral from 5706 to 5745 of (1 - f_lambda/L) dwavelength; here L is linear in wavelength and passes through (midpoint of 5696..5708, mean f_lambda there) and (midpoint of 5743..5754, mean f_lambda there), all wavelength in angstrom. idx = -3.6 angstrom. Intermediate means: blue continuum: 0.498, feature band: 0.551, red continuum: 0.512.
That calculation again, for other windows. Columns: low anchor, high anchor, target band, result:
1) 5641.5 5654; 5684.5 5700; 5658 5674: -1.2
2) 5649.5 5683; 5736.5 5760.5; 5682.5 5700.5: 0.5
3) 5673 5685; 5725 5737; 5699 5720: 1.0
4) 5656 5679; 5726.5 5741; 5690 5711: 1.7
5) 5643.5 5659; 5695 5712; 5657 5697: -1.5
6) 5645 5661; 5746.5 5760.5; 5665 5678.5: -0.4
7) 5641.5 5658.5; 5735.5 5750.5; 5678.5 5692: 0.2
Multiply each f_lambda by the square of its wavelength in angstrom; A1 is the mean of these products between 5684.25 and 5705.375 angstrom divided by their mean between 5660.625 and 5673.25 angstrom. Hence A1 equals 0.93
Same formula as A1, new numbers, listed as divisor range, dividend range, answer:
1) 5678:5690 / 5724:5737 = 1.09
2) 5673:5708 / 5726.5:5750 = 1.09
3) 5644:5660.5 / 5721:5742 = 1.06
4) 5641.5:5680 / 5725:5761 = 1.06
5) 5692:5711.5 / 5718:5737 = 1.08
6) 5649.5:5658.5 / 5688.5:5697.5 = 1.03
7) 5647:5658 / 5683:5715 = 1.01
